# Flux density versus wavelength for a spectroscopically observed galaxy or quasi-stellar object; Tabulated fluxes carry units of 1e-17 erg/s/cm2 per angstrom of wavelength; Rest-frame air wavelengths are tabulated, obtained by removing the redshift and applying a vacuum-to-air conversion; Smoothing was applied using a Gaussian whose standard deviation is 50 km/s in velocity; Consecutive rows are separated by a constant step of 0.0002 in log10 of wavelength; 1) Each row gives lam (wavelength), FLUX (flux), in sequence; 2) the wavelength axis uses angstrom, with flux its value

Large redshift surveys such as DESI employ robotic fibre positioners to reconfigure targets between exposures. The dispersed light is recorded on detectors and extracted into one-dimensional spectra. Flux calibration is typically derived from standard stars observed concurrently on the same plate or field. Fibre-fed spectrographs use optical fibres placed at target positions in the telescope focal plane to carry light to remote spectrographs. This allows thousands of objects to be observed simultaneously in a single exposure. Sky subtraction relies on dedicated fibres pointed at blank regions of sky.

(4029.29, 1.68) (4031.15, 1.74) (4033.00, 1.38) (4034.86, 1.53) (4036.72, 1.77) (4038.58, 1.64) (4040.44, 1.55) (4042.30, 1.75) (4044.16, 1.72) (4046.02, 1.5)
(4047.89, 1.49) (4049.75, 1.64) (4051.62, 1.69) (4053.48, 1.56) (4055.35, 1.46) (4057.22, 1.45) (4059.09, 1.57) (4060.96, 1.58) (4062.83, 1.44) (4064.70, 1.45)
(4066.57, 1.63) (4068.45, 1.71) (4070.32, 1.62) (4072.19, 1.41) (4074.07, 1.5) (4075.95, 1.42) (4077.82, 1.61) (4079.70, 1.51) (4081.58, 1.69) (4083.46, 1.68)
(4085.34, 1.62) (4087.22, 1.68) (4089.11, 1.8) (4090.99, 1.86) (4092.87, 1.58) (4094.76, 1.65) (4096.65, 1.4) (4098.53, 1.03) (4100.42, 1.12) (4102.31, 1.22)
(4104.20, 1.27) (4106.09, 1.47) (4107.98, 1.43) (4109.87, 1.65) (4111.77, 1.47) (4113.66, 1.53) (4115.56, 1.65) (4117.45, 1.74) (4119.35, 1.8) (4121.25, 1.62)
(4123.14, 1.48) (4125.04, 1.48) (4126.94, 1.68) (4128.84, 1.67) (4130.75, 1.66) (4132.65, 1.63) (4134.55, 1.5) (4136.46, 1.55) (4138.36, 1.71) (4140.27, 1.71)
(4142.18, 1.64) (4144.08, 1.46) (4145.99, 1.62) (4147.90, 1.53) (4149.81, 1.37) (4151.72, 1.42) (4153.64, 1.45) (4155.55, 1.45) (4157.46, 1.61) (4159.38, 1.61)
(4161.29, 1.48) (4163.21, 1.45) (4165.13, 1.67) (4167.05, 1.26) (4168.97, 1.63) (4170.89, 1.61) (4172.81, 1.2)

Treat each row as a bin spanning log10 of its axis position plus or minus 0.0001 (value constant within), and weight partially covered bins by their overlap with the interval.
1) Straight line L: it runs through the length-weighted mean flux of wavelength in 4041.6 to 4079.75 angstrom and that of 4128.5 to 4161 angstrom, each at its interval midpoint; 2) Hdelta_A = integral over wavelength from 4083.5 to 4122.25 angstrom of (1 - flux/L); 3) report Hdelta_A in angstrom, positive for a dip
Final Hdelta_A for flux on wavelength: 0.6 angstrom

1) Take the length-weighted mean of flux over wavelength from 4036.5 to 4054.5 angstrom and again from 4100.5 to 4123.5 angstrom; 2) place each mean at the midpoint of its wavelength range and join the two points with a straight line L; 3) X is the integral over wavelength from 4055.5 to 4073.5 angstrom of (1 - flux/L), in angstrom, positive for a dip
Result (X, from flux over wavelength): 0.6 angstrom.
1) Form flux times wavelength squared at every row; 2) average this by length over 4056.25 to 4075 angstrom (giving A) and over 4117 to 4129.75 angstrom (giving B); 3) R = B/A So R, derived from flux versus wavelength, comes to 1.09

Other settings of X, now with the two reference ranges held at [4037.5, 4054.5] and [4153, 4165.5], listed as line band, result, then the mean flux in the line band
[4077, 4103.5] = 0.9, 1.53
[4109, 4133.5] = -1.0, 1.62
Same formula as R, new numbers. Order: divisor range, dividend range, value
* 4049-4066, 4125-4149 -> 1.09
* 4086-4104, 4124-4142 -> 1.12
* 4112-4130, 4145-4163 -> 0.94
